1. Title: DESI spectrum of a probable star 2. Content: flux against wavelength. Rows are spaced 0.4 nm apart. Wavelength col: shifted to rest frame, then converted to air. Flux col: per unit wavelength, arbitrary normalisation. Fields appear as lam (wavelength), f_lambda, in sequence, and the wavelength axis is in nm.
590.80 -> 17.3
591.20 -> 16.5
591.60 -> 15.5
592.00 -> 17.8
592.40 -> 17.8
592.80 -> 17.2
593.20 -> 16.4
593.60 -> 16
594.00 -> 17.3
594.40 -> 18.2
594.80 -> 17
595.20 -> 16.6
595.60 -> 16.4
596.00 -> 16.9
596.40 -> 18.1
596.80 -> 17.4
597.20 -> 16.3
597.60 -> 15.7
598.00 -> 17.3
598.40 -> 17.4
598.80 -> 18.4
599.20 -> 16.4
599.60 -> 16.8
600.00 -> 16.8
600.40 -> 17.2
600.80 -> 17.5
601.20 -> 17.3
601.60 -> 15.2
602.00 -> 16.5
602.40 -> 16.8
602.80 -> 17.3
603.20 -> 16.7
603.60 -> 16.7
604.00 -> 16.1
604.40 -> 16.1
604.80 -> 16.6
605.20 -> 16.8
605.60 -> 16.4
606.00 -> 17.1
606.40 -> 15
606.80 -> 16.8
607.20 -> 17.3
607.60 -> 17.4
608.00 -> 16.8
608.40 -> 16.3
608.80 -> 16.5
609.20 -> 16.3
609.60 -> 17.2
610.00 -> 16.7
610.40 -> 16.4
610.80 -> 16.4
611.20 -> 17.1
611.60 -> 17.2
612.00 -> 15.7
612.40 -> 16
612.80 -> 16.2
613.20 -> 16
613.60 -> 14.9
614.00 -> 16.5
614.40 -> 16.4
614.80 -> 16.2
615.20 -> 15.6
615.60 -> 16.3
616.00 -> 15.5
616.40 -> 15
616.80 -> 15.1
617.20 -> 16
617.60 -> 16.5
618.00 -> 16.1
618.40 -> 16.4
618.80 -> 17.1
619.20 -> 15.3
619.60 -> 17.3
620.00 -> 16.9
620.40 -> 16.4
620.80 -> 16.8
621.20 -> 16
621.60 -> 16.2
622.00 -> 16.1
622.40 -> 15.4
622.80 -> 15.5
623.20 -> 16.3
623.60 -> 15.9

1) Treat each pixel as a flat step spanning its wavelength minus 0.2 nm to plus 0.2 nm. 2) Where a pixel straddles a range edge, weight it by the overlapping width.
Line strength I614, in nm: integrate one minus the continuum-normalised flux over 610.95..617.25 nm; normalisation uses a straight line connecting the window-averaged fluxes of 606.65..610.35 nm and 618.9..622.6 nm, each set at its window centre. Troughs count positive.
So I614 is 0.22 nm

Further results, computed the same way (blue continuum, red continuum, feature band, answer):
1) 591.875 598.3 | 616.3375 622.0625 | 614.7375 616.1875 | 0.04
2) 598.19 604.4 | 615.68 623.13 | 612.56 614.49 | 0.04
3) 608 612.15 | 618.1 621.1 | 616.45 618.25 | 0.08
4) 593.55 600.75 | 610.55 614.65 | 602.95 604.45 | 0.02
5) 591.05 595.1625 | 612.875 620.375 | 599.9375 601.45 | -0.04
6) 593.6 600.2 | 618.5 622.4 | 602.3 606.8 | 0.08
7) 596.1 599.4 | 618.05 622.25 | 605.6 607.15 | 0.04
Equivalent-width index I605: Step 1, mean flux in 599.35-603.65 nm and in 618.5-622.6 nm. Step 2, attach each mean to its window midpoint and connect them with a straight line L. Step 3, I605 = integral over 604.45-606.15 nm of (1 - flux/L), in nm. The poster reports 0.01 nm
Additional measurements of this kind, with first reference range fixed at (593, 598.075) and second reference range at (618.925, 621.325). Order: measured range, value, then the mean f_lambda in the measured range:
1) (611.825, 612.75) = 0.04 nm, 15.9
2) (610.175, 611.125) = 0.01 nm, 16.5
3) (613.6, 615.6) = 0.06 nm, 16.1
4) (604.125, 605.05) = 0.02 nm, 16.4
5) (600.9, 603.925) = 0.02 nm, 16.6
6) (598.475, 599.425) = -0.03 nm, 17.4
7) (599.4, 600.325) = 0.00 nm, 16.9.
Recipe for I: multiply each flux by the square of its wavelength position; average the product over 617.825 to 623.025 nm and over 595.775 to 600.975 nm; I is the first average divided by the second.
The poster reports 1.02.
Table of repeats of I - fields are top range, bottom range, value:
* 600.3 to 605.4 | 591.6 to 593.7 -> 1.02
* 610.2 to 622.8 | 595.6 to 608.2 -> 1.01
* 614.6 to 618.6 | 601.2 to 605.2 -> 1.00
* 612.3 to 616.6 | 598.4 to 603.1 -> 0.98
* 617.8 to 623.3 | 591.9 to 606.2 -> 1.03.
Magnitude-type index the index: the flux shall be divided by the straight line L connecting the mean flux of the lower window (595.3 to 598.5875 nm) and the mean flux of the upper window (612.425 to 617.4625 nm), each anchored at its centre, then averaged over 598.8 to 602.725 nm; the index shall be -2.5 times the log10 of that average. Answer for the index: -0.01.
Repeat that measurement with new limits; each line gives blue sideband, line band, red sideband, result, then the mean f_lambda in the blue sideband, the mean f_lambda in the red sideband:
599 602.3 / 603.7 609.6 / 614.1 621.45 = -0.003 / 16.7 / 16.2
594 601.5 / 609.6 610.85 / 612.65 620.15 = -0.015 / 17.1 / 16.1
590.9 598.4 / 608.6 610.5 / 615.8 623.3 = -0.013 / 16.9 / 16.1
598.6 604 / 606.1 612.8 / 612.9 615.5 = -0.018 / 16.9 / 16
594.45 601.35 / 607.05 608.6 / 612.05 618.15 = -0.037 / 17.1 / 15.9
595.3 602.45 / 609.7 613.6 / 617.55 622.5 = 0.015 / 16.9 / 16.4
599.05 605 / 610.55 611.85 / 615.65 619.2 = -0.039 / 16.7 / 15.9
